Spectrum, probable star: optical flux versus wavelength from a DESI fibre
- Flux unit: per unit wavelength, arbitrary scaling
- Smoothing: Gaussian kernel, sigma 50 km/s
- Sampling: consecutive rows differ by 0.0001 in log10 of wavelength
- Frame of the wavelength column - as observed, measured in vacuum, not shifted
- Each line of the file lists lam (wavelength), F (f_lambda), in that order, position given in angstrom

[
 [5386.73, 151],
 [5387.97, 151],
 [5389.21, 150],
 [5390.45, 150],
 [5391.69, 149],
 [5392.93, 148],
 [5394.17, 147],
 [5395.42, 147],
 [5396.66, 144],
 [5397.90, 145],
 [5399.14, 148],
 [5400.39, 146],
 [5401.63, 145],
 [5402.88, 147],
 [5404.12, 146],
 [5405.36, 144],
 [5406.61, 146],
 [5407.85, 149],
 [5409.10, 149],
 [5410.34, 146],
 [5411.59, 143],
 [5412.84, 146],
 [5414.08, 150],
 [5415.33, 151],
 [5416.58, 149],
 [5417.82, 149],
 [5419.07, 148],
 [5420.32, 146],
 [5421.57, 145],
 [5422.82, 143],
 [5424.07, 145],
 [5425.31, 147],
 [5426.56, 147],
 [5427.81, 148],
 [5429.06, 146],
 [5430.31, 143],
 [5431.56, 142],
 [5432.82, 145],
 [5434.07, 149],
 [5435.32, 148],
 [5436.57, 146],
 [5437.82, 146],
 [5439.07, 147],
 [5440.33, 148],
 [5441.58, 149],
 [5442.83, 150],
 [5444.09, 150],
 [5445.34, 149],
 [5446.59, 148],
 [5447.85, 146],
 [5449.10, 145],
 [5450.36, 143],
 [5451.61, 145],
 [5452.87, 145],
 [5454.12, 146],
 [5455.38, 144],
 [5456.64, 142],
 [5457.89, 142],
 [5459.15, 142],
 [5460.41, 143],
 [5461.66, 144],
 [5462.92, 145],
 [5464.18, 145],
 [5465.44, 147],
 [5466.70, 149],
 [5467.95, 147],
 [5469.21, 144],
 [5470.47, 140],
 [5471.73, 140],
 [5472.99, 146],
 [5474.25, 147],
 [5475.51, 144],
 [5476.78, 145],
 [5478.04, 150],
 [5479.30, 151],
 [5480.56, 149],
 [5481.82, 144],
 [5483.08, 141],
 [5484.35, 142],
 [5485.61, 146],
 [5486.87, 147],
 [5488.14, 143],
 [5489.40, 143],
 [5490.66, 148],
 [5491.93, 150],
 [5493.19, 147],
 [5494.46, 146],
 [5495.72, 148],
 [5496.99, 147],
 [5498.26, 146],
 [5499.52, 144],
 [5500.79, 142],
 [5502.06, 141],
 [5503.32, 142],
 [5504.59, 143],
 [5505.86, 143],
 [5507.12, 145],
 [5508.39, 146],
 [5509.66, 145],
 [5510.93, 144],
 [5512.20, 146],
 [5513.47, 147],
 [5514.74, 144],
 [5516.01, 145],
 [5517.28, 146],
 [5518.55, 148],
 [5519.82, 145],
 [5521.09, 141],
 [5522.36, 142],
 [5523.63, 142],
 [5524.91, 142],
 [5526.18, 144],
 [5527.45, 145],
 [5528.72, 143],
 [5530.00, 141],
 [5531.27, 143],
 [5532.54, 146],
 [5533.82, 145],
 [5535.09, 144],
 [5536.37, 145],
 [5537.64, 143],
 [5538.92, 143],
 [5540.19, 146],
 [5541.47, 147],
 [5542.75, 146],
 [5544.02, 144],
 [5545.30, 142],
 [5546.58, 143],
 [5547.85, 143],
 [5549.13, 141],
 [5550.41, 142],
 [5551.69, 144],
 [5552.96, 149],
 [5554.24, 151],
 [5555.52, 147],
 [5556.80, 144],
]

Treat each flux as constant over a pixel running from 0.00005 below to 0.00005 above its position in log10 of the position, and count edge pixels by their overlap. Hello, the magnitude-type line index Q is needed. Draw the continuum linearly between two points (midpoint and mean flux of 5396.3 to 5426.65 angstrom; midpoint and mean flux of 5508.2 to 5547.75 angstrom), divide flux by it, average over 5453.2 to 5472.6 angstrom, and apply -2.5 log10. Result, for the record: 0.01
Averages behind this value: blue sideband 147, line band 144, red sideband 144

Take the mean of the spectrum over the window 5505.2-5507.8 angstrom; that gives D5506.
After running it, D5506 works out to 144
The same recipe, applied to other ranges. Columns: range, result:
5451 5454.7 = 145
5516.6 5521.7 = 145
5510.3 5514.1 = 146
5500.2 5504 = 142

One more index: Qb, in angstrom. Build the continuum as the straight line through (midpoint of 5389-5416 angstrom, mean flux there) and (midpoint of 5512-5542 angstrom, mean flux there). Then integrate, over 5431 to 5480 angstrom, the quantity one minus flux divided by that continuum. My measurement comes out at 0.0 angstrom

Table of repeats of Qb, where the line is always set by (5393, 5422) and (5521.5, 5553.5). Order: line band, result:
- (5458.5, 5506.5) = 0.01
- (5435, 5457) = -0.09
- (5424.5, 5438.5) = 0.02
